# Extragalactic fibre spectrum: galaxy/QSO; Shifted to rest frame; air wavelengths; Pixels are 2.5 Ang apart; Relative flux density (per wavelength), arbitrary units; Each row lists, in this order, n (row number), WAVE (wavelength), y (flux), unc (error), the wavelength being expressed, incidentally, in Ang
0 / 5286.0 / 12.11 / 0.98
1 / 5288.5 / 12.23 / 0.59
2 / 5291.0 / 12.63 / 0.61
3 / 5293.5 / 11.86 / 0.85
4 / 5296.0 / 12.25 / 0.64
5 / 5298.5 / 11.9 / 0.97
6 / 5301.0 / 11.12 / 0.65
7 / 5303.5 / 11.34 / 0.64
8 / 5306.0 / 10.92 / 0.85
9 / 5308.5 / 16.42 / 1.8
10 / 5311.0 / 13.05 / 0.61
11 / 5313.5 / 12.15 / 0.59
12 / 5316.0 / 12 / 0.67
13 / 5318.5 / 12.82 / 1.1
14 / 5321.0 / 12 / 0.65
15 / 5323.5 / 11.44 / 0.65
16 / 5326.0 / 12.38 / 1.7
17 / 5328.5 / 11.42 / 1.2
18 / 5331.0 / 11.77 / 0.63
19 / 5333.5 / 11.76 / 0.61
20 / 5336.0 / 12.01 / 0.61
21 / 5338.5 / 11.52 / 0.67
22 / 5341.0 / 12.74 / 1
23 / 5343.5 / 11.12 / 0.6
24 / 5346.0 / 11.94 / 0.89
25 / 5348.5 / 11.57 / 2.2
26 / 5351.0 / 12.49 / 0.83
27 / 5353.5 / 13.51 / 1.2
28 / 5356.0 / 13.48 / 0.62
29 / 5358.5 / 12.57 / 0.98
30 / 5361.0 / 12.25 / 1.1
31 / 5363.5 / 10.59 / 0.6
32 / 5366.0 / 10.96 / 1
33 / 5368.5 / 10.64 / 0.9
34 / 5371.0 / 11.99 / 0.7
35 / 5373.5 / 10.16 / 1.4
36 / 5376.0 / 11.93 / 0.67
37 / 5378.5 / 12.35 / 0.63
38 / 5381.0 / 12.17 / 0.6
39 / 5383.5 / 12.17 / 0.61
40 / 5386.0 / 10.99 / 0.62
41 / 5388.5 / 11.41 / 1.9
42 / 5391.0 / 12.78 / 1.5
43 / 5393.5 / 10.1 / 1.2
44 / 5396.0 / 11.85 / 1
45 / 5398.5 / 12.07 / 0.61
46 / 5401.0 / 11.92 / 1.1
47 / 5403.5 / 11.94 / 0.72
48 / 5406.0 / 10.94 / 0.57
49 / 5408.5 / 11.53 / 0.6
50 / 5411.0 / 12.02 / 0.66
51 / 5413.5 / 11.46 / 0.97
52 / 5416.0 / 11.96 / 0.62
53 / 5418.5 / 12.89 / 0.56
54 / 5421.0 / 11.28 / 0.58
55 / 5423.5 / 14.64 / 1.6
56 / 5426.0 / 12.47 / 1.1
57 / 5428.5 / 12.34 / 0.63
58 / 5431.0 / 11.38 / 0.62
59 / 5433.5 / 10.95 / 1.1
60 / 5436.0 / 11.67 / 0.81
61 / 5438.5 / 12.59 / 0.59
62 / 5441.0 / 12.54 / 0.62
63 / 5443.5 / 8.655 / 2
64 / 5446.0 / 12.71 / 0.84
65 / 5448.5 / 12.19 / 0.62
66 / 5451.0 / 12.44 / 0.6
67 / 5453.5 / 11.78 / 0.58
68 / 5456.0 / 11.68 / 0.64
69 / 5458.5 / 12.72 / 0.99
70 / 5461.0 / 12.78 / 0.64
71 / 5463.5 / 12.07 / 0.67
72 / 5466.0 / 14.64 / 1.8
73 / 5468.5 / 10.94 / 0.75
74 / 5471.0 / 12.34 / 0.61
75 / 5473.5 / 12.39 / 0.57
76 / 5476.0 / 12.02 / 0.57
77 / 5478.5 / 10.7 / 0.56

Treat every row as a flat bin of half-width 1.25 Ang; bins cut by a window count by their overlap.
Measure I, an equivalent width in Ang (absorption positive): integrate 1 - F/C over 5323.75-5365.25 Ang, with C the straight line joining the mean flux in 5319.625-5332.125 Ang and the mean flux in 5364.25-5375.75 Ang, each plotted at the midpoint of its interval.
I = -2.1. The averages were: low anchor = 11.8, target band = 12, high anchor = 11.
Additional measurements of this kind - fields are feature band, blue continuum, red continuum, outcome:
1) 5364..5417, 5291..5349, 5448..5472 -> 2.8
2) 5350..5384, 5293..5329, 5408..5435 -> 0.6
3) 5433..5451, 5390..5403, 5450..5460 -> 0.6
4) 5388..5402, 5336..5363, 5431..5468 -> 0.5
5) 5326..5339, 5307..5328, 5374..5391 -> 0.8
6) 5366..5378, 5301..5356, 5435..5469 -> 0.9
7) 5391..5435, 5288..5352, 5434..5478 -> 0.7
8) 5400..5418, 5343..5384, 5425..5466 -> 0.3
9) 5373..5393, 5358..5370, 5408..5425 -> -0.1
